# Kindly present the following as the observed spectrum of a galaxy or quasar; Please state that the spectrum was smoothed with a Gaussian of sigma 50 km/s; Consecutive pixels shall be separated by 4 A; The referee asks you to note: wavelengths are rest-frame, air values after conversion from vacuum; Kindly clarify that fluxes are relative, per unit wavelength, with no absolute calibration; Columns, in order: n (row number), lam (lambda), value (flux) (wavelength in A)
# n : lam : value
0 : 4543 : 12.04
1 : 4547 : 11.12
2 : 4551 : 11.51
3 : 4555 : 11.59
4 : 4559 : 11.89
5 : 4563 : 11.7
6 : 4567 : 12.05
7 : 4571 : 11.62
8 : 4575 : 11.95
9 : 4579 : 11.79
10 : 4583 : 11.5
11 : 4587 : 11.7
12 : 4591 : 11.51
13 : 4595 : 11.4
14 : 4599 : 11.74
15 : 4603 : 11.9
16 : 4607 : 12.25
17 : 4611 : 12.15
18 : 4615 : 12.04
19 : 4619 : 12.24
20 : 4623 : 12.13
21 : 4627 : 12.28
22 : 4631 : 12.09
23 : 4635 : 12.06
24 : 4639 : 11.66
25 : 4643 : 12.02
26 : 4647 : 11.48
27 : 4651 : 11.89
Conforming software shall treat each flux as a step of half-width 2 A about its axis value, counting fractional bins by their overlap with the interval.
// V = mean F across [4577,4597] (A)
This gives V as 11.6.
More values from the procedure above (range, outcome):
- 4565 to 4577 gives 11.9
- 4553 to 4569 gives 11.8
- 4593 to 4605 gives 11.7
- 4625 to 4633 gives 12.2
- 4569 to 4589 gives 11.7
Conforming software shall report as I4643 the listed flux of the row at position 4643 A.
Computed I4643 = 12.02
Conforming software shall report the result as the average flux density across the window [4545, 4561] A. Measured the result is 11.5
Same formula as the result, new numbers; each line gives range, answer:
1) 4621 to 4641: 12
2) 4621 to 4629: 12.2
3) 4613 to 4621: 12.1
